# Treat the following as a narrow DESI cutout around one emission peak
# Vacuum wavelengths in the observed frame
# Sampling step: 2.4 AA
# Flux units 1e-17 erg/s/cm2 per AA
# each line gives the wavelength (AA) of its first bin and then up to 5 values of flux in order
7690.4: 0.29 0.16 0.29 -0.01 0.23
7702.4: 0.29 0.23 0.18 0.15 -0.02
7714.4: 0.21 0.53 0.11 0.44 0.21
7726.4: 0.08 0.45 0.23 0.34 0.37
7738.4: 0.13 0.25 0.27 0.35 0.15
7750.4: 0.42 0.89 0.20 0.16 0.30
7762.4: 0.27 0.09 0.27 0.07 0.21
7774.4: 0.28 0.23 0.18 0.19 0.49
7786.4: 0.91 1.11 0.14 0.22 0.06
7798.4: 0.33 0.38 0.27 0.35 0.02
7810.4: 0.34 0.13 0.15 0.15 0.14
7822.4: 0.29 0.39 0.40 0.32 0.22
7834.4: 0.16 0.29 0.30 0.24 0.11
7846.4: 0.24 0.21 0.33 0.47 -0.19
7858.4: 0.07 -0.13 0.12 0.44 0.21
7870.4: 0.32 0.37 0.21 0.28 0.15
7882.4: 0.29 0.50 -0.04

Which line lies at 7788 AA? H-gamma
